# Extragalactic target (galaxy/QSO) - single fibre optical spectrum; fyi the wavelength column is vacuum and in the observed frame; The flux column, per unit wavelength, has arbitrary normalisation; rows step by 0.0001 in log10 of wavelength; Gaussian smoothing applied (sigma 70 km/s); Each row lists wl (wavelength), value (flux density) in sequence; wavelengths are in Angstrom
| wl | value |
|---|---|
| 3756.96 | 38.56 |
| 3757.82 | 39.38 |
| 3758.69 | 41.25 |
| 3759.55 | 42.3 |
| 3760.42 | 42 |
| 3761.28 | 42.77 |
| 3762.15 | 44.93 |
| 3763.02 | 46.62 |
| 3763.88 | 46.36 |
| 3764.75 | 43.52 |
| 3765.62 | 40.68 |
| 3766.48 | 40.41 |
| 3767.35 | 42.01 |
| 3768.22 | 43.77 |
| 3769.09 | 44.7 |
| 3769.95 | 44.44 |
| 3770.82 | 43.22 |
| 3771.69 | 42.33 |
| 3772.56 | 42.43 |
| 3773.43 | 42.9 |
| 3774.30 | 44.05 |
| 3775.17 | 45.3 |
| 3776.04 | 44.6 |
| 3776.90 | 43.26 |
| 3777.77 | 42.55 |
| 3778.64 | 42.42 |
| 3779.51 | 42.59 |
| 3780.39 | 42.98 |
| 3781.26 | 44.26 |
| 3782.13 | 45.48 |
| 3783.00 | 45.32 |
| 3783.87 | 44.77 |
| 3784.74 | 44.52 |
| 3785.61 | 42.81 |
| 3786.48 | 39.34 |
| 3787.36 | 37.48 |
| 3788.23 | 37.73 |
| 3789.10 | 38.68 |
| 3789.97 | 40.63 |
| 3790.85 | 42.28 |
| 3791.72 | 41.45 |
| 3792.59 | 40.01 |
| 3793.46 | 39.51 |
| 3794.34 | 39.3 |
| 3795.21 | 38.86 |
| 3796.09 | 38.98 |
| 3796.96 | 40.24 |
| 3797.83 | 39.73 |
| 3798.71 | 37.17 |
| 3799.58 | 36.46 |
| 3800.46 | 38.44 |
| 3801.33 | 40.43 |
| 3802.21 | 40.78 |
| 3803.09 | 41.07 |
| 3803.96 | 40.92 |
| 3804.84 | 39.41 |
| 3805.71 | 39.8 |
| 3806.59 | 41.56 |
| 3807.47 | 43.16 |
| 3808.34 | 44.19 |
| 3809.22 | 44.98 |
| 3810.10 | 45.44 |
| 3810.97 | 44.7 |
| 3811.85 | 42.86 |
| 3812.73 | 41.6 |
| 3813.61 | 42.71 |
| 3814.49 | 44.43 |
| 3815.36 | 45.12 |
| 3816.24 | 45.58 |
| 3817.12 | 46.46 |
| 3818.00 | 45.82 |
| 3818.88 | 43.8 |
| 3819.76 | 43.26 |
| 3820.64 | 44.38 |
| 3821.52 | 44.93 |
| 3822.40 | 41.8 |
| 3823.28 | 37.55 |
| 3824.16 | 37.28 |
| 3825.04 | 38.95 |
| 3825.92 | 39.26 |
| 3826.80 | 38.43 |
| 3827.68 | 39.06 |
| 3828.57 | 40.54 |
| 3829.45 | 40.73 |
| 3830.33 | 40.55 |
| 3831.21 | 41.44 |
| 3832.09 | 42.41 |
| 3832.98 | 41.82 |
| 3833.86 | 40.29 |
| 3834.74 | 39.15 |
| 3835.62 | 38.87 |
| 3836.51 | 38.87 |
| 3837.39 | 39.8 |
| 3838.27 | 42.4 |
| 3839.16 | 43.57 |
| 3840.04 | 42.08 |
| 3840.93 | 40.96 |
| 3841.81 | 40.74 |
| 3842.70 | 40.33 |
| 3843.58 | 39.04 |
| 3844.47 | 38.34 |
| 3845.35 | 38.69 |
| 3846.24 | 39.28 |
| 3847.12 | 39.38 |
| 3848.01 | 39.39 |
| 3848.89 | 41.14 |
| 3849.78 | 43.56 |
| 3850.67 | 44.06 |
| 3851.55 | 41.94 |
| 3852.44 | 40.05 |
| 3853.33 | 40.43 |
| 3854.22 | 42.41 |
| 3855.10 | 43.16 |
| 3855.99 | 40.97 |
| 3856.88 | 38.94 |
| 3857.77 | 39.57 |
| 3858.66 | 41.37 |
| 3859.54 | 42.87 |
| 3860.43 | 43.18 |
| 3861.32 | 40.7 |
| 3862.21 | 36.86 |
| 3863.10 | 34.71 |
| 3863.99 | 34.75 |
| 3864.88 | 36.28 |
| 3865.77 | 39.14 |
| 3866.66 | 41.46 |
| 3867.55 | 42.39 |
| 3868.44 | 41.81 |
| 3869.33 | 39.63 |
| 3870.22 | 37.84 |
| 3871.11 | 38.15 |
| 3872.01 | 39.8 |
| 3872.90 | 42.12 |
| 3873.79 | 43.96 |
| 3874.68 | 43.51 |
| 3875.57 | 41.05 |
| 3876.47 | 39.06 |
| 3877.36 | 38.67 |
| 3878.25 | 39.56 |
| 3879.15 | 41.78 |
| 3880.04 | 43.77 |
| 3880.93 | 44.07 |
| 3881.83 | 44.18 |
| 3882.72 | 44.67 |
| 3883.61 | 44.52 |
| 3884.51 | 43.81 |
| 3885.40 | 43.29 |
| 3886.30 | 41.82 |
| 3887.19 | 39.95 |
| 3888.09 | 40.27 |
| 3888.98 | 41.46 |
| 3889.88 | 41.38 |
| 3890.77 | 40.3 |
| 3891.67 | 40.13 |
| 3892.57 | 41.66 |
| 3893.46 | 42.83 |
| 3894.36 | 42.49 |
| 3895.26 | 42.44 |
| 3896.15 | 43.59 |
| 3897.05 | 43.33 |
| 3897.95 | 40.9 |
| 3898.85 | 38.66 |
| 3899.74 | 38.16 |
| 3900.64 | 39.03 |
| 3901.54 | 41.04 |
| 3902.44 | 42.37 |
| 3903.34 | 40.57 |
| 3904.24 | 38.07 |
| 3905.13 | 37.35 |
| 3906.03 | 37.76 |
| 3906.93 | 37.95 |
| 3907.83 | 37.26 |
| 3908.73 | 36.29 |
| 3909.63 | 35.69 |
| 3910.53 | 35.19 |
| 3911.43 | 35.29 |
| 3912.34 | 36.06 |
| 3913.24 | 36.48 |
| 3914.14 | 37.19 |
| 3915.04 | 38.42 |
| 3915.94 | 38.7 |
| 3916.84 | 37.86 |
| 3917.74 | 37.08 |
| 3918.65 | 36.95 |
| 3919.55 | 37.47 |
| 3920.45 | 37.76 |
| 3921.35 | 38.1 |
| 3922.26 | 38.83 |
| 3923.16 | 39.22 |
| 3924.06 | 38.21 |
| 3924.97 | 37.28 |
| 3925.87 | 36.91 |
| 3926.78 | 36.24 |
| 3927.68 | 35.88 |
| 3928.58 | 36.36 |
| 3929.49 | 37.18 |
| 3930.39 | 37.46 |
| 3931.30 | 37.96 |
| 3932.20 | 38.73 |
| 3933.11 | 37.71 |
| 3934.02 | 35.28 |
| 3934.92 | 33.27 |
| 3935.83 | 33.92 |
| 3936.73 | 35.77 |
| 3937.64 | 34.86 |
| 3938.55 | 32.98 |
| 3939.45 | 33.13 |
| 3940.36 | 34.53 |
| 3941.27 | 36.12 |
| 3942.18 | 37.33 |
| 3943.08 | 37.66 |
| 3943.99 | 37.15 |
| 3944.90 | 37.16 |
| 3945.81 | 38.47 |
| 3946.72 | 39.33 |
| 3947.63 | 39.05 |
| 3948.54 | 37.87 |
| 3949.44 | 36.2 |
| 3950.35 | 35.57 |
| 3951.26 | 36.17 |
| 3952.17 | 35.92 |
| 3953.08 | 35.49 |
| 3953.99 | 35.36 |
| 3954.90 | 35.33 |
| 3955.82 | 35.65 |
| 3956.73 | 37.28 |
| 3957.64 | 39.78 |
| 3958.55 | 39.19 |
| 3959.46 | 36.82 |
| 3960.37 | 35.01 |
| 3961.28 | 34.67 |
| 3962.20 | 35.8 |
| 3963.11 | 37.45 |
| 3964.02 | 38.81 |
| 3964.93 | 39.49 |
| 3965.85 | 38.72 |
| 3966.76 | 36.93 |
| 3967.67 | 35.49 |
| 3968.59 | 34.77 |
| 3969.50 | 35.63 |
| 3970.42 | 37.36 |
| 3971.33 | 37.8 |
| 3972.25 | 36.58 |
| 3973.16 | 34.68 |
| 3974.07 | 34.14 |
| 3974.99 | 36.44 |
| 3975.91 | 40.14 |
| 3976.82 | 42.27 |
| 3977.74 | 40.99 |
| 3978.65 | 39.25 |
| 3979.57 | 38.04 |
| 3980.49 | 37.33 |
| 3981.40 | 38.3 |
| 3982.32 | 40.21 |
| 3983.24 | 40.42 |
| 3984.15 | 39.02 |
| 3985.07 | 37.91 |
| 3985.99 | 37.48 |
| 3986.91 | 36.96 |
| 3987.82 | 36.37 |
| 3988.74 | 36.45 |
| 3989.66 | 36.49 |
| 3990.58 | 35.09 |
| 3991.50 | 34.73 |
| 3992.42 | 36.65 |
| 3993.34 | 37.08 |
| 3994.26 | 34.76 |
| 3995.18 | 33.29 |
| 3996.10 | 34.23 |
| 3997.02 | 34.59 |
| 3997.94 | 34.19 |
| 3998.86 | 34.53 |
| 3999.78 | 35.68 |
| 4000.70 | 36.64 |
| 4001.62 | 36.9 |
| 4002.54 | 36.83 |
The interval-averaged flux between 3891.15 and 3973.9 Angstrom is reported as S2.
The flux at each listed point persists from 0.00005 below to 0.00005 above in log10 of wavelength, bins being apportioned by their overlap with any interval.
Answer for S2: 37.5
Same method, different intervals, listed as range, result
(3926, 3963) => 36.4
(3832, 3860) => 40.8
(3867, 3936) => 39.4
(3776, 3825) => 41.9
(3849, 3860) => 41.6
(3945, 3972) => 36.9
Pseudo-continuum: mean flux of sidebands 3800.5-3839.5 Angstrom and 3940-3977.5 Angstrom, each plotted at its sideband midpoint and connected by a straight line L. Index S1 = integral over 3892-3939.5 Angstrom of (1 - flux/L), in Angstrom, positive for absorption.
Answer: 0.7 Angstrom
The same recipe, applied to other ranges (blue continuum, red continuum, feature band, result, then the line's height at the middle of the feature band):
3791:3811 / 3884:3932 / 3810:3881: -1.9 Angstrom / 40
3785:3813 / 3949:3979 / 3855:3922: -2.2 Angstrom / 38.7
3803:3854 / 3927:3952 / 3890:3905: -1.0 Angstrom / 38.4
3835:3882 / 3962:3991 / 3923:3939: 1.0 Angstrom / 38.7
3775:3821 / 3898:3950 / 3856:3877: -0.3 Angstrom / 39.4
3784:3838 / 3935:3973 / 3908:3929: 0.3 Angstrom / 37.7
